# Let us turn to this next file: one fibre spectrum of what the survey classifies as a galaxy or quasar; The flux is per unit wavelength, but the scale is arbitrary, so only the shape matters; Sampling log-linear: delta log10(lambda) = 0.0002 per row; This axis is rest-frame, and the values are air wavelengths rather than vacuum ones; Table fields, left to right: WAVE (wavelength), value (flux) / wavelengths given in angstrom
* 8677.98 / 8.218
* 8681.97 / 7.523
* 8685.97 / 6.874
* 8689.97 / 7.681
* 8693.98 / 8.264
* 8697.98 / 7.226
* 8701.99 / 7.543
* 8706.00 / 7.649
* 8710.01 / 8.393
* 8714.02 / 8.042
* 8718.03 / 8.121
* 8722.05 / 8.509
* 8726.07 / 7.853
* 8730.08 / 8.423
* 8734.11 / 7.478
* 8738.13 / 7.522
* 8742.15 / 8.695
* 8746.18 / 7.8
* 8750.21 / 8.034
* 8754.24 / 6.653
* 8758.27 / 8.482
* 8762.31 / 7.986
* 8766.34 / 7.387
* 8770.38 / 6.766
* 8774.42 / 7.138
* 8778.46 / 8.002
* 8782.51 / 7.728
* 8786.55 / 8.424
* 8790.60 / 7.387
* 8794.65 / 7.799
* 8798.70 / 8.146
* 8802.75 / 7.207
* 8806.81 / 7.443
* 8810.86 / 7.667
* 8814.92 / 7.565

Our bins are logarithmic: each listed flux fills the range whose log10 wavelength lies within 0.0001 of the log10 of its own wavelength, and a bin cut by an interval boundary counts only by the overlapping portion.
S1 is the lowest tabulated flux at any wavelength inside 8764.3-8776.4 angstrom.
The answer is 6.766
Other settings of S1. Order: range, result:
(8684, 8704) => 6.874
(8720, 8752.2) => 7.478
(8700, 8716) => 7.543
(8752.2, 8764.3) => 6.653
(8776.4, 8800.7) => 7.387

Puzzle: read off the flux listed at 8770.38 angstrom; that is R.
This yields 6.766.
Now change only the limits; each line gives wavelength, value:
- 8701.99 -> 7.543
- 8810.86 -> 7.667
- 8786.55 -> 8.424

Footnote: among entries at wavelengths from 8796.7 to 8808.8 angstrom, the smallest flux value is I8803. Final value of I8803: 7.207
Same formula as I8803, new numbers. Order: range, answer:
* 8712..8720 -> 8.042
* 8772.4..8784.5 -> 7.138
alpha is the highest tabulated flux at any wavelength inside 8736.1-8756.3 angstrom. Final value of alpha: 8.695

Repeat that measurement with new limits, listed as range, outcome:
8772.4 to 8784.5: 8.002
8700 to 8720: 8.393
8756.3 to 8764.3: 8.482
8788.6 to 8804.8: 8.146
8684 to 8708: 8.264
